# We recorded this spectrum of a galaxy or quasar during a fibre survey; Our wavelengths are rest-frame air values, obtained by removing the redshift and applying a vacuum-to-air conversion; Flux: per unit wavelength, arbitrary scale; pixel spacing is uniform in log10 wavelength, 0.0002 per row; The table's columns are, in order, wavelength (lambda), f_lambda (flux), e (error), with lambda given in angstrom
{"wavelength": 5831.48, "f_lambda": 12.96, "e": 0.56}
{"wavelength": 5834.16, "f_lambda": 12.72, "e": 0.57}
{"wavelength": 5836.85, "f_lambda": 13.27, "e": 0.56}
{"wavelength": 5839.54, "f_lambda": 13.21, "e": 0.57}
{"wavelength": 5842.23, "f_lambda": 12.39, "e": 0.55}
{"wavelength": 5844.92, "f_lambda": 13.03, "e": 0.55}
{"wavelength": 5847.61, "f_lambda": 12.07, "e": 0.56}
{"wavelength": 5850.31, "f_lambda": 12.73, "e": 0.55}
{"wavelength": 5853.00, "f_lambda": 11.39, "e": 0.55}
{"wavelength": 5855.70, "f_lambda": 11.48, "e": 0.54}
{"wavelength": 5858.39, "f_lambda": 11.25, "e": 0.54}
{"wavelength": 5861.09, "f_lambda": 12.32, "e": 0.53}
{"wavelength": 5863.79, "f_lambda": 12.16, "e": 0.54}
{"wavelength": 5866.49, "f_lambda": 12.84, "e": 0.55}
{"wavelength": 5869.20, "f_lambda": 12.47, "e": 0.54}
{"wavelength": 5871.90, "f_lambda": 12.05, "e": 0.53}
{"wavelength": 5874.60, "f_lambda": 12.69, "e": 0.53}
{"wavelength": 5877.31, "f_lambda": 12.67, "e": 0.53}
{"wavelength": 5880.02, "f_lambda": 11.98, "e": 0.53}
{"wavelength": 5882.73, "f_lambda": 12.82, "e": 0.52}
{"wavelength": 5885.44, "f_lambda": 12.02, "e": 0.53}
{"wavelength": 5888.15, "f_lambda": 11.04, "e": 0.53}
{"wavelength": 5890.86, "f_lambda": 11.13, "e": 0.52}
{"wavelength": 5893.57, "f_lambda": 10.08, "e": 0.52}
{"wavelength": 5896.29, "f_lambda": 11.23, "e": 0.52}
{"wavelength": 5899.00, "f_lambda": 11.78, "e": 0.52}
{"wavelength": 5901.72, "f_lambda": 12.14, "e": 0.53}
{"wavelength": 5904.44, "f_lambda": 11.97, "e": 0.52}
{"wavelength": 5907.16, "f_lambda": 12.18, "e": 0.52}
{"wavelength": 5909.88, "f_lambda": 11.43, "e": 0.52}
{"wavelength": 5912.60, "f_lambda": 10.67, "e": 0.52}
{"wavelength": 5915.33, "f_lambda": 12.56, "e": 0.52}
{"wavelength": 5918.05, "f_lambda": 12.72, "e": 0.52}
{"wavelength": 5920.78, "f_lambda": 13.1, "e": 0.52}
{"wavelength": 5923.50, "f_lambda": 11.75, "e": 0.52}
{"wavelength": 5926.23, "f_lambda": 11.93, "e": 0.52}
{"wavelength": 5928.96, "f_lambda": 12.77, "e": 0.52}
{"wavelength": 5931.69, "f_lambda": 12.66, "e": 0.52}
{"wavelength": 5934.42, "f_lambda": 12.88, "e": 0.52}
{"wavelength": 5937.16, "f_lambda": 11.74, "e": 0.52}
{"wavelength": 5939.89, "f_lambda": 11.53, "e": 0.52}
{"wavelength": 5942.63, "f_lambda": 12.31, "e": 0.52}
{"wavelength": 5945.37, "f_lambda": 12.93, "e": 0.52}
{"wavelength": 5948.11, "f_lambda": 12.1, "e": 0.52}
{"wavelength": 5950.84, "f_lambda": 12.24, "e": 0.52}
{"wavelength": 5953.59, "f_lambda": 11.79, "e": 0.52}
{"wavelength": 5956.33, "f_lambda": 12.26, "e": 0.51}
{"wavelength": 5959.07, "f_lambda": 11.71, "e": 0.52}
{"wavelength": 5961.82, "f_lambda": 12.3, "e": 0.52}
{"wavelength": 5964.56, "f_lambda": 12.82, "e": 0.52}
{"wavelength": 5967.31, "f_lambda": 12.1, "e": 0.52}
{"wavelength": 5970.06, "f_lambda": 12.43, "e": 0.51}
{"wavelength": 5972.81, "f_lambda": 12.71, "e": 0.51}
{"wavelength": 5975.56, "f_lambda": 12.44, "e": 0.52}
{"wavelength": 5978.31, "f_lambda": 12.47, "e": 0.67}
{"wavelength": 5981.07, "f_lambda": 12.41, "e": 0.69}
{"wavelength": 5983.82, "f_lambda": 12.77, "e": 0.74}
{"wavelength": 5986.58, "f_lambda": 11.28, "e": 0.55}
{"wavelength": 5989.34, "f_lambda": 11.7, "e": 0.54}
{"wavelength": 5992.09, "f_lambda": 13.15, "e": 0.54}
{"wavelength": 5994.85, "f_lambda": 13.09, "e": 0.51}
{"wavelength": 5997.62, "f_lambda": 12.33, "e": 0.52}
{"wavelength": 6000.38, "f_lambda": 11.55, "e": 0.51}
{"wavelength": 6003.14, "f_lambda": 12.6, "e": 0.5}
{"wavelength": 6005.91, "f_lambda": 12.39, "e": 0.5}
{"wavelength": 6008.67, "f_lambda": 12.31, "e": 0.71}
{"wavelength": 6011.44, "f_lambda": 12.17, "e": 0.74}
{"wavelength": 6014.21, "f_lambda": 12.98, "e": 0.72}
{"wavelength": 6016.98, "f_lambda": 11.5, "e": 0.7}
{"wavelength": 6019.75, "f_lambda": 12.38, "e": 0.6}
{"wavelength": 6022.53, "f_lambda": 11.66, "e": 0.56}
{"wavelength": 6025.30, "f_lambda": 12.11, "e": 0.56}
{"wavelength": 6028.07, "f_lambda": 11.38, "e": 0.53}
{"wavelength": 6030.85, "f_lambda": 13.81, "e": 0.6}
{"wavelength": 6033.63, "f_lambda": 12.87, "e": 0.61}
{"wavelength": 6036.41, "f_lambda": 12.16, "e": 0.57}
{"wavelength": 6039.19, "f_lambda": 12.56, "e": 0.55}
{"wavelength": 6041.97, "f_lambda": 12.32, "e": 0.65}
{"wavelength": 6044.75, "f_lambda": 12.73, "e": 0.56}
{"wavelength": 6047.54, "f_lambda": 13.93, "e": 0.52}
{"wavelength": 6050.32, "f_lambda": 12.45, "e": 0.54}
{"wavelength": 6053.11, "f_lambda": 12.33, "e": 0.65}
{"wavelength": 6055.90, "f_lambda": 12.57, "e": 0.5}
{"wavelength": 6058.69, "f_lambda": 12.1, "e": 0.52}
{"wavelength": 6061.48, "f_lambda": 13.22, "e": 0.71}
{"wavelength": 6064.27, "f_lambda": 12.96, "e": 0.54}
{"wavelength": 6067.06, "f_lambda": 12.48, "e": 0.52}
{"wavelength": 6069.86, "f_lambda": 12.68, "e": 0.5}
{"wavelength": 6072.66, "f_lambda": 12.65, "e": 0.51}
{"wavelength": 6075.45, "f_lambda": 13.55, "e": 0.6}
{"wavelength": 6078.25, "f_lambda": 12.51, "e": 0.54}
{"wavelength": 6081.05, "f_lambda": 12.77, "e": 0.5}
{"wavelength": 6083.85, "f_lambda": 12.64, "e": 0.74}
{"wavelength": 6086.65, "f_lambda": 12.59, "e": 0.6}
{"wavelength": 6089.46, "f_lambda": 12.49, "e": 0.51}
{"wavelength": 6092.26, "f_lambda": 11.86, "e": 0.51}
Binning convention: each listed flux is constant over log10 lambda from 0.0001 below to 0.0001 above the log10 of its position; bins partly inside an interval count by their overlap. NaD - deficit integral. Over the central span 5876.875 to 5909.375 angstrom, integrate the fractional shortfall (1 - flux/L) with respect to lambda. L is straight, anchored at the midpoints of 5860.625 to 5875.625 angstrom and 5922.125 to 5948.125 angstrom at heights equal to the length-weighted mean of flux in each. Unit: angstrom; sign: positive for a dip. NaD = 1.7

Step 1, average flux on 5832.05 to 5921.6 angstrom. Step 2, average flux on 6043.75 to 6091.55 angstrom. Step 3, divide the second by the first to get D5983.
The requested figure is 1.05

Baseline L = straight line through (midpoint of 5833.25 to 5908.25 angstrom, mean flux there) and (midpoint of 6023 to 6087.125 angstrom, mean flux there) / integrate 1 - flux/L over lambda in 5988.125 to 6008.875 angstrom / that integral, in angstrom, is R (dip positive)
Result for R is 0.1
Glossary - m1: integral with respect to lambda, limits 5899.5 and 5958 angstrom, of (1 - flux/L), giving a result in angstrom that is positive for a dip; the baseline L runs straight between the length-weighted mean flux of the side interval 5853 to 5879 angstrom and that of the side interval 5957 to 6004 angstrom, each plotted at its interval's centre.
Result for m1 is 0.5 angstrom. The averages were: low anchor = 12.2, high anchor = 12.3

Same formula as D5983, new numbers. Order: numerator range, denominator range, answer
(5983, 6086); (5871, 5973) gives 1.04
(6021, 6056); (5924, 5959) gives 1.02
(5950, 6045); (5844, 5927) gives 1.03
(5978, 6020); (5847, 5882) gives 1.01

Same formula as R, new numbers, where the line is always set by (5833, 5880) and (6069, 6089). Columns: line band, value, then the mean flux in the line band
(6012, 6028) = 0.75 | 12.1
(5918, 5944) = 0.39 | 12.3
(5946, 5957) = 0.35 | 12.1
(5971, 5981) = 0.05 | 12.5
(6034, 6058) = 0.14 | 12.6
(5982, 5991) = 0.44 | 12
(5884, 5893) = 0.83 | 11.3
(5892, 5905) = 1.10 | 11.4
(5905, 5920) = 0.62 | 12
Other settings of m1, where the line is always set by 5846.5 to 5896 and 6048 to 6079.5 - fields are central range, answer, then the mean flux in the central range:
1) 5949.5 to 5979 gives 0.05 angstrom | 12.3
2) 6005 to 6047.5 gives 0.55 angstrom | 12.4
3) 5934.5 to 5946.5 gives 0.03 angstrom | 12.2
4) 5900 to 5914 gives 0.46 angstrom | 11.7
